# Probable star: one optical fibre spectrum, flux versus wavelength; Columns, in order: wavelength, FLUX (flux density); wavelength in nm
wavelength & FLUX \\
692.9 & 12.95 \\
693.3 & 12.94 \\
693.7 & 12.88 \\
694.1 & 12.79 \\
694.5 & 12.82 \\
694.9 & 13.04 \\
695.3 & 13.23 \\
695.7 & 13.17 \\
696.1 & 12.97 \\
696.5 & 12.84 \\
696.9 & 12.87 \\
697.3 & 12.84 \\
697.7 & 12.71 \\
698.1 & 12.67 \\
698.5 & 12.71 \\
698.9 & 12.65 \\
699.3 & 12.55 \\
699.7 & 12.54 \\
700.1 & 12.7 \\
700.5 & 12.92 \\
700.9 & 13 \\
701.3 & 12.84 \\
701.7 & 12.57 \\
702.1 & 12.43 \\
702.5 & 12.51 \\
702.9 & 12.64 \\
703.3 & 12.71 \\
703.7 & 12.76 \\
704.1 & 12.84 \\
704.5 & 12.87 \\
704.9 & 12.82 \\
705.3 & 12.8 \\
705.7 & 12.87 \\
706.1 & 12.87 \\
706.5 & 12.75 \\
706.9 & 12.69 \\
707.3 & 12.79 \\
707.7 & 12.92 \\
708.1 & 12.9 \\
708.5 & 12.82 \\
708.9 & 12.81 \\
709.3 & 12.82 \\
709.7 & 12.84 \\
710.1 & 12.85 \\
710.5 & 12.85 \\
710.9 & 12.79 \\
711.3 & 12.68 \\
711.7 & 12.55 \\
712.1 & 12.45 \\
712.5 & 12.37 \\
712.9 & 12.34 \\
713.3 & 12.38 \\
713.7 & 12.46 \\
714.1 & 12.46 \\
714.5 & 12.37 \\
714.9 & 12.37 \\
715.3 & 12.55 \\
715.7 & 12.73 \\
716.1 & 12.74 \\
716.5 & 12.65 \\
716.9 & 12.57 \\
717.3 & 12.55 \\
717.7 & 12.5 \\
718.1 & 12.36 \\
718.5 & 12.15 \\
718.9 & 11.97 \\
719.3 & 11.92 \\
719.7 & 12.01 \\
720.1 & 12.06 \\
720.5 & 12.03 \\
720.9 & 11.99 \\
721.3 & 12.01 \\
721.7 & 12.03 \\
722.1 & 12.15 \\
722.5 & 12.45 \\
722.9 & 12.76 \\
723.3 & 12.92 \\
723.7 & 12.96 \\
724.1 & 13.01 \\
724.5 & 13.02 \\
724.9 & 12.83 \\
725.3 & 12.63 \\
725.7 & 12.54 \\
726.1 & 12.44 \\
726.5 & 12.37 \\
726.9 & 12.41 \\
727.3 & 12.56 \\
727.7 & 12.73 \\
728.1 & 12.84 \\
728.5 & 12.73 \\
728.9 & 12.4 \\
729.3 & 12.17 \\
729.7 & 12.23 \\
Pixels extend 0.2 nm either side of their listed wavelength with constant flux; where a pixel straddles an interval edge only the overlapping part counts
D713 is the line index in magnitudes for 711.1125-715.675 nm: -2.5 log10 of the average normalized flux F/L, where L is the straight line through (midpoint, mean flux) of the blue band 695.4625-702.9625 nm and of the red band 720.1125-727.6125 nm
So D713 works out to 0.01 mag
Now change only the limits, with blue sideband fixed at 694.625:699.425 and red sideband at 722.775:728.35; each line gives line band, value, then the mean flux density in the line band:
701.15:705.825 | 0.009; 12.7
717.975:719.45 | 0.057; 12.1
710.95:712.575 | 0.020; 12.5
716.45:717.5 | 0.015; 12.6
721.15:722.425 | 0.055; 12.1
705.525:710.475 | -0.002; 12.8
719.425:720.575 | 0.063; 12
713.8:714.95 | 0.031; 12.4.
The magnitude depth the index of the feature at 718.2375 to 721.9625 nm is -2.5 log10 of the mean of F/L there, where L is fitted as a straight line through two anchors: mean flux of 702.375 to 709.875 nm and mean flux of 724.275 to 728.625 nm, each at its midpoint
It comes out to 0.06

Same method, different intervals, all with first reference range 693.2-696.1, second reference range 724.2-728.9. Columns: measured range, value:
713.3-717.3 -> 0.019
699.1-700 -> 0.031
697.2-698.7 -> 0.019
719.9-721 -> 0.059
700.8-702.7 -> 0.022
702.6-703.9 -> 0.017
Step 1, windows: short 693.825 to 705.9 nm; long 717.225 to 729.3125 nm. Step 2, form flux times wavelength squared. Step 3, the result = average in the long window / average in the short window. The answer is 1.0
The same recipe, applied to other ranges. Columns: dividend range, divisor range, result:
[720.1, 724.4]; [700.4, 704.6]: 1.03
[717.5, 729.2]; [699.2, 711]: 1.03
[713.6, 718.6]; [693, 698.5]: 1.03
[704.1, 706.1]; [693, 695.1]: 1.03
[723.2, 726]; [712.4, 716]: 1.06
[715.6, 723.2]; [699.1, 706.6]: 1.01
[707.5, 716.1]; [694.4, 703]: 1.03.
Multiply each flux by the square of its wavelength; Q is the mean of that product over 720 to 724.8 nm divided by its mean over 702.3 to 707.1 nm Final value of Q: 1.0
